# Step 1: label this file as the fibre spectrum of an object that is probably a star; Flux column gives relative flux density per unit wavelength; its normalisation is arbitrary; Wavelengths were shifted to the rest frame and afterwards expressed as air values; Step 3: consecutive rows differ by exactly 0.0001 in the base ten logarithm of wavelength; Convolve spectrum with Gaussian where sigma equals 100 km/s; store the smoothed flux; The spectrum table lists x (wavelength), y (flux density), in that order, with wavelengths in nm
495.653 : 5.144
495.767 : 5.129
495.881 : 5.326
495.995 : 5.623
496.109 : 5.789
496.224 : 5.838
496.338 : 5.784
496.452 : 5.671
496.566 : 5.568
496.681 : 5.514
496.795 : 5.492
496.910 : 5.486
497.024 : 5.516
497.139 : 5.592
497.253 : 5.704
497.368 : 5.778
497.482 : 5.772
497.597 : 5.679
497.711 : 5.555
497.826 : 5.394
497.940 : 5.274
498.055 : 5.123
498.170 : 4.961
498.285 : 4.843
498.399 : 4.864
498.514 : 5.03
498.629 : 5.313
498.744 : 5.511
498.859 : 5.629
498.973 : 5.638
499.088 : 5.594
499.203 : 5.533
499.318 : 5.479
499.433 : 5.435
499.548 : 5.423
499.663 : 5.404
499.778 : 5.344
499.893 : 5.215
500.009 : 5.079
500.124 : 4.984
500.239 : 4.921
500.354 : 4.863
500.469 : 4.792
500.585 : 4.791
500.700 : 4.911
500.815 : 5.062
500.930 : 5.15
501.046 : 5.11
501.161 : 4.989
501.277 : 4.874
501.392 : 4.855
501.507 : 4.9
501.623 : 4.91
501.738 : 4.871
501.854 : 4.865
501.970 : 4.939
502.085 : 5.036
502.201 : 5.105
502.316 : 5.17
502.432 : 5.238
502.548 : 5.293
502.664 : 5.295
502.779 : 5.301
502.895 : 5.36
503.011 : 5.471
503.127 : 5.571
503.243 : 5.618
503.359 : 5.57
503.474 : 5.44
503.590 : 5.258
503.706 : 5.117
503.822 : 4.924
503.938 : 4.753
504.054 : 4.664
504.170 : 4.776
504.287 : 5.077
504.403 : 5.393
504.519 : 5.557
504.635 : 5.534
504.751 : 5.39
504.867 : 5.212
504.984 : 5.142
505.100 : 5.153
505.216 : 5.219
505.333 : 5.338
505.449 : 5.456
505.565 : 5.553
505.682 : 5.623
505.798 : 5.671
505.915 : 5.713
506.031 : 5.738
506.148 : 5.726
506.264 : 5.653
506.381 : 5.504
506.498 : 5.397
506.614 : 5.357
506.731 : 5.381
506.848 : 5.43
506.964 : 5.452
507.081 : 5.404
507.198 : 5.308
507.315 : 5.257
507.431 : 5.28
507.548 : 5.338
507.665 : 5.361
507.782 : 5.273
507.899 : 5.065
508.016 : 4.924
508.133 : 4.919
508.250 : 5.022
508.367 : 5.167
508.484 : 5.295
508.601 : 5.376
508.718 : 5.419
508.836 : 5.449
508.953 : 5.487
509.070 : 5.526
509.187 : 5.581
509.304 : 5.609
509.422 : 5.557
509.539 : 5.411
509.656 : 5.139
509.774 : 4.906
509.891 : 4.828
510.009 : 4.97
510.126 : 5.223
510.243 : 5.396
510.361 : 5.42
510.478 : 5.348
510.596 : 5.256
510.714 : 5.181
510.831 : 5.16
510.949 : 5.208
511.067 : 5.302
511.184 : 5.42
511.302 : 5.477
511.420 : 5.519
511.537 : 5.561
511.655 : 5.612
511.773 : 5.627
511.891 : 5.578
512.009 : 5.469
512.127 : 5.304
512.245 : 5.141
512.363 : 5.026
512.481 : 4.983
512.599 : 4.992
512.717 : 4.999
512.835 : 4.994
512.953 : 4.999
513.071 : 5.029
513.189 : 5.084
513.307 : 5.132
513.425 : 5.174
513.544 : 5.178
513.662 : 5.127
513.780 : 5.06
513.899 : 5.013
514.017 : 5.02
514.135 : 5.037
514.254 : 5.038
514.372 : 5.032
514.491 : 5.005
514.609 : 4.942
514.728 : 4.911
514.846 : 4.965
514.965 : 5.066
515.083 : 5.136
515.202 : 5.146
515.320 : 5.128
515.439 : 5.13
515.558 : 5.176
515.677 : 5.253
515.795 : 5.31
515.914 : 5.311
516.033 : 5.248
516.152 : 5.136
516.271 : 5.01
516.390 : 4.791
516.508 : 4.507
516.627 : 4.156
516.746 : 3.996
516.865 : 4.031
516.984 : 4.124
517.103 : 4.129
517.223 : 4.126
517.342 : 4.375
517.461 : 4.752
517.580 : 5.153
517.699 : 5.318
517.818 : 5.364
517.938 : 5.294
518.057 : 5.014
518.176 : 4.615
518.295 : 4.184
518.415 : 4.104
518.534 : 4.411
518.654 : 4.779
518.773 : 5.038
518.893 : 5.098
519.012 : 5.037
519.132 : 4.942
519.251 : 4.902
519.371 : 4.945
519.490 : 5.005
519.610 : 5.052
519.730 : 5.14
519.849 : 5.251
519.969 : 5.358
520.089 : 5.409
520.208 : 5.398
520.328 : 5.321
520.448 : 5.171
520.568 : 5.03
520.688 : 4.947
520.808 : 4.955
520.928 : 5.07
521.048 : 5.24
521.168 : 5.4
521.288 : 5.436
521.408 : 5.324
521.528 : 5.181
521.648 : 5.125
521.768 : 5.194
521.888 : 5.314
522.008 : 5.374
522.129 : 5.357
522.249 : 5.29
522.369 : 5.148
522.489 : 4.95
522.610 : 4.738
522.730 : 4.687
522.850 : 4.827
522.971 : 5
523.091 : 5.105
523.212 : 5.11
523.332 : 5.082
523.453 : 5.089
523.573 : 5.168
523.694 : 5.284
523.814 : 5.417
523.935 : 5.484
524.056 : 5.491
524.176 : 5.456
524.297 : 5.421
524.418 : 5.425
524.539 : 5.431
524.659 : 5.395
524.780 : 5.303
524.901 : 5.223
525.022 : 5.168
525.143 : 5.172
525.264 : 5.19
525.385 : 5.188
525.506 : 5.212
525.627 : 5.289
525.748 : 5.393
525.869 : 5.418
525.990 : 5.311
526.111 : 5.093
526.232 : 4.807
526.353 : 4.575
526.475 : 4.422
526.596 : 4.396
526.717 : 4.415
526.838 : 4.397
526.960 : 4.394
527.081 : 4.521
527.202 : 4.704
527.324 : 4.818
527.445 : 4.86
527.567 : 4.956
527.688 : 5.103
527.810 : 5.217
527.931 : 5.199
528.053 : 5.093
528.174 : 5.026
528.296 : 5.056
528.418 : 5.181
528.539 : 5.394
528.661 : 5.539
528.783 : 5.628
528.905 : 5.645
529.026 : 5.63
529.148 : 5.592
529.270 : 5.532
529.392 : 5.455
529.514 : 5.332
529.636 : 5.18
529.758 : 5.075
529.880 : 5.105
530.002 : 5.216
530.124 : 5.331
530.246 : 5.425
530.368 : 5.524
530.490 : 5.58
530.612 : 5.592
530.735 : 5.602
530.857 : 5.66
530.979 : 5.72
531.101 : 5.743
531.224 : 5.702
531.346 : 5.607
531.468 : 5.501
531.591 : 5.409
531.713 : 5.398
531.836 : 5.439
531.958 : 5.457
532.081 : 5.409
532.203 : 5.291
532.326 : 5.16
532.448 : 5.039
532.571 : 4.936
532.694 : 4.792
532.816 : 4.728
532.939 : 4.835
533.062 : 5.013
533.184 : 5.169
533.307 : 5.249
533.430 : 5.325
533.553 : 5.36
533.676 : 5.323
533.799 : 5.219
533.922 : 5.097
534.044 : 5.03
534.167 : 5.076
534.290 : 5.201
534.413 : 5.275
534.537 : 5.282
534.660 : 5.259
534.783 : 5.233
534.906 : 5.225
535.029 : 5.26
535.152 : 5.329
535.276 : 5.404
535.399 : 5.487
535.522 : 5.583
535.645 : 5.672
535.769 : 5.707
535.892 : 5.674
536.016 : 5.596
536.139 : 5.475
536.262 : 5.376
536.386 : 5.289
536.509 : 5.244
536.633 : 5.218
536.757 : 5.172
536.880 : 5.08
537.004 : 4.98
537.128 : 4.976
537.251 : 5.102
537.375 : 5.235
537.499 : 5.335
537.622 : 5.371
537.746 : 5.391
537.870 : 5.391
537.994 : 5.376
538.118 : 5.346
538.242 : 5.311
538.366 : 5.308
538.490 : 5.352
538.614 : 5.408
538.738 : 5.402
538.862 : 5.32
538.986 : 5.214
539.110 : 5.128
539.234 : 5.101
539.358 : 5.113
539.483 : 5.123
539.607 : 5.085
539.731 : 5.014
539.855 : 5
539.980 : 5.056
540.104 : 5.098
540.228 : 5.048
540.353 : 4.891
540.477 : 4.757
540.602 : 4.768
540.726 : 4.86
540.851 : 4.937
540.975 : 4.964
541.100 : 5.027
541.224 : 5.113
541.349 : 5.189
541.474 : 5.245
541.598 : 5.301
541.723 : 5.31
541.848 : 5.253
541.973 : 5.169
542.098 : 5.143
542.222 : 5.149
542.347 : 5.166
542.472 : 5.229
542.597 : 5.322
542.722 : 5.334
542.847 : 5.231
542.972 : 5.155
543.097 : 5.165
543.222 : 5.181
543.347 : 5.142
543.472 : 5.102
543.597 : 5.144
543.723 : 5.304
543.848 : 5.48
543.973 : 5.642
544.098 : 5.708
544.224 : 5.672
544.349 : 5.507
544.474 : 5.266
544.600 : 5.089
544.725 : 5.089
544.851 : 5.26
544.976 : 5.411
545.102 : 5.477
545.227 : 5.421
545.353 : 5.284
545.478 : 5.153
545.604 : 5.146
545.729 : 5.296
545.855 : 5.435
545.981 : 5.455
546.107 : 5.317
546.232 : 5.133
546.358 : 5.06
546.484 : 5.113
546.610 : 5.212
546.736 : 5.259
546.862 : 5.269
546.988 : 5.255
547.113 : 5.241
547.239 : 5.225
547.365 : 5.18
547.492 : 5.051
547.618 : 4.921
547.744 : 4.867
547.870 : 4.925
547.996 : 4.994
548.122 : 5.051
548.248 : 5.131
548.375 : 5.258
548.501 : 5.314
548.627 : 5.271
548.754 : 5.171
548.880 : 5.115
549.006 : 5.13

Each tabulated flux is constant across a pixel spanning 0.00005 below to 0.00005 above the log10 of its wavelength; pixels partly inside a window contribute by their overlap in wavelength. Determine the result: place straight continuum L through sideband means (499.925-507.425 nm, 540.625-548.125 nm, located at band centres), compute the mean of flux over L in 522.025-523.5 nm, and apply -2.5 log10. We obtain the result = 0.04 mag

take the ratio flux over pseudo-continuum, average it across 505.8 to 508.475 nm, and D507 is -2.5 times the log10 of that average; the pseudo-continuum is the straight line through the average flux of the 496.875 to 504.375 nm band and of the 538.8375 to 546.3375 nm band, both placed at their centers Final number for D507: -0.029 mag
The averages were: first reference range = 5.21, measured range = 5.35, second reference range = 5.2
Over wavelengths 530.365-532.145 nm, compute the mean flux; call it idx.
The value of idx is 5.56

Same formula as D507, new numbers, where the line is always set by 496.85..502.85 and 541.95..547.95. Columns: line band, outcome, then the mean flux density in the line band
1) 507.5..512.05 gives -0.019 mag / 5.32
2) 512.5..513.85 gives 0.034 mag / 5.07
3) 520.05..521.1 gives 0.014 mag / 5.17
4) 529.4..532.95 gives -0.022 mag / 5.35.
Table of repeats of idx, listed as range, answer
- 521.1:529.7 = 5.15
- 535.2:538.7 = 5.35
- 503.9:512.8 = 5.31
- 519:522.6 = 5.17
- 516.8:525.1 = 5.05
